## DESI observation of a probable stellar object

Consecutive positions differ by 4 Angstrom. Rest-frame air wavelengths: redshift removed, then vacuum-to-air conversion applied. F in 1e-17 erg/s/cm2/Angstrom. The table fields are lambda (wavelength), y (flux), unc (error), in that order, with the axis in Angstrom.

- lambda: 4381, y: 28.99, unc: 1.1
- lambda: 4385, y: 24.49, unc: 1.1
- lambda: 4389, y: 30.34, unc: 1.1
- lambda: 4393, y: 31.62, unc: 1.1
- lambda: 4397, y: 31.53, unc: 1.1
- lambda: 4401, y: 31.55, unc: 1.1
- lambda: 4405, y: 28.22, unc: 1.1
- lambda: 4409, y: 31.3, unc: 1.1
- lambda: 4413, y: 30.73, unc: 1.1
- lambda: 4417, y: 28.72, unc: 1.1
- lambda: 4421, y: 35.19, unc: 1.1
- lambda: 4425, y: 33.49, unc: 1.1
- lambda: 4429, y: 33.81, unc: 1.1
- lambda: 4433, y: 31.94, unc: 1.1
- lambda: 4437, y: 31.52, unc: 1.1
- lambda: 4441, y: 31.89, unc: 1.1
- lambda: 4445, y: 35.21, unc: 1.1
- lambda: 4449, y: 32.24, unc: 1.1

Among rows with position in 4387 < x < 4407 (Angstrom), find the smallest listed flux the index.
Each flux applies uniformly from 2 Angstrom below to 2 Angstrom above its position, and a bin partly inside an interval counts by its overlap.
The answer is 28.22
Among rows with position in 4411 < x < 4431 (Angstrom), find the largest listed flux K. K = 35.19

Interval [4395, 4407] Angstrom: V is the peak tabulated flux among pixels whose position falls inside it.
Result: 31.55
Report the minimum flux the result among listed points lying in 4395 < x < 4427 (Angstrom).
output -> 28.22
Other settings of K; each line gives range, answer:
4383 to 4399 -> 31.62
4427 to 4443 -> 33.81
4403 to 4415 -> 31.3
